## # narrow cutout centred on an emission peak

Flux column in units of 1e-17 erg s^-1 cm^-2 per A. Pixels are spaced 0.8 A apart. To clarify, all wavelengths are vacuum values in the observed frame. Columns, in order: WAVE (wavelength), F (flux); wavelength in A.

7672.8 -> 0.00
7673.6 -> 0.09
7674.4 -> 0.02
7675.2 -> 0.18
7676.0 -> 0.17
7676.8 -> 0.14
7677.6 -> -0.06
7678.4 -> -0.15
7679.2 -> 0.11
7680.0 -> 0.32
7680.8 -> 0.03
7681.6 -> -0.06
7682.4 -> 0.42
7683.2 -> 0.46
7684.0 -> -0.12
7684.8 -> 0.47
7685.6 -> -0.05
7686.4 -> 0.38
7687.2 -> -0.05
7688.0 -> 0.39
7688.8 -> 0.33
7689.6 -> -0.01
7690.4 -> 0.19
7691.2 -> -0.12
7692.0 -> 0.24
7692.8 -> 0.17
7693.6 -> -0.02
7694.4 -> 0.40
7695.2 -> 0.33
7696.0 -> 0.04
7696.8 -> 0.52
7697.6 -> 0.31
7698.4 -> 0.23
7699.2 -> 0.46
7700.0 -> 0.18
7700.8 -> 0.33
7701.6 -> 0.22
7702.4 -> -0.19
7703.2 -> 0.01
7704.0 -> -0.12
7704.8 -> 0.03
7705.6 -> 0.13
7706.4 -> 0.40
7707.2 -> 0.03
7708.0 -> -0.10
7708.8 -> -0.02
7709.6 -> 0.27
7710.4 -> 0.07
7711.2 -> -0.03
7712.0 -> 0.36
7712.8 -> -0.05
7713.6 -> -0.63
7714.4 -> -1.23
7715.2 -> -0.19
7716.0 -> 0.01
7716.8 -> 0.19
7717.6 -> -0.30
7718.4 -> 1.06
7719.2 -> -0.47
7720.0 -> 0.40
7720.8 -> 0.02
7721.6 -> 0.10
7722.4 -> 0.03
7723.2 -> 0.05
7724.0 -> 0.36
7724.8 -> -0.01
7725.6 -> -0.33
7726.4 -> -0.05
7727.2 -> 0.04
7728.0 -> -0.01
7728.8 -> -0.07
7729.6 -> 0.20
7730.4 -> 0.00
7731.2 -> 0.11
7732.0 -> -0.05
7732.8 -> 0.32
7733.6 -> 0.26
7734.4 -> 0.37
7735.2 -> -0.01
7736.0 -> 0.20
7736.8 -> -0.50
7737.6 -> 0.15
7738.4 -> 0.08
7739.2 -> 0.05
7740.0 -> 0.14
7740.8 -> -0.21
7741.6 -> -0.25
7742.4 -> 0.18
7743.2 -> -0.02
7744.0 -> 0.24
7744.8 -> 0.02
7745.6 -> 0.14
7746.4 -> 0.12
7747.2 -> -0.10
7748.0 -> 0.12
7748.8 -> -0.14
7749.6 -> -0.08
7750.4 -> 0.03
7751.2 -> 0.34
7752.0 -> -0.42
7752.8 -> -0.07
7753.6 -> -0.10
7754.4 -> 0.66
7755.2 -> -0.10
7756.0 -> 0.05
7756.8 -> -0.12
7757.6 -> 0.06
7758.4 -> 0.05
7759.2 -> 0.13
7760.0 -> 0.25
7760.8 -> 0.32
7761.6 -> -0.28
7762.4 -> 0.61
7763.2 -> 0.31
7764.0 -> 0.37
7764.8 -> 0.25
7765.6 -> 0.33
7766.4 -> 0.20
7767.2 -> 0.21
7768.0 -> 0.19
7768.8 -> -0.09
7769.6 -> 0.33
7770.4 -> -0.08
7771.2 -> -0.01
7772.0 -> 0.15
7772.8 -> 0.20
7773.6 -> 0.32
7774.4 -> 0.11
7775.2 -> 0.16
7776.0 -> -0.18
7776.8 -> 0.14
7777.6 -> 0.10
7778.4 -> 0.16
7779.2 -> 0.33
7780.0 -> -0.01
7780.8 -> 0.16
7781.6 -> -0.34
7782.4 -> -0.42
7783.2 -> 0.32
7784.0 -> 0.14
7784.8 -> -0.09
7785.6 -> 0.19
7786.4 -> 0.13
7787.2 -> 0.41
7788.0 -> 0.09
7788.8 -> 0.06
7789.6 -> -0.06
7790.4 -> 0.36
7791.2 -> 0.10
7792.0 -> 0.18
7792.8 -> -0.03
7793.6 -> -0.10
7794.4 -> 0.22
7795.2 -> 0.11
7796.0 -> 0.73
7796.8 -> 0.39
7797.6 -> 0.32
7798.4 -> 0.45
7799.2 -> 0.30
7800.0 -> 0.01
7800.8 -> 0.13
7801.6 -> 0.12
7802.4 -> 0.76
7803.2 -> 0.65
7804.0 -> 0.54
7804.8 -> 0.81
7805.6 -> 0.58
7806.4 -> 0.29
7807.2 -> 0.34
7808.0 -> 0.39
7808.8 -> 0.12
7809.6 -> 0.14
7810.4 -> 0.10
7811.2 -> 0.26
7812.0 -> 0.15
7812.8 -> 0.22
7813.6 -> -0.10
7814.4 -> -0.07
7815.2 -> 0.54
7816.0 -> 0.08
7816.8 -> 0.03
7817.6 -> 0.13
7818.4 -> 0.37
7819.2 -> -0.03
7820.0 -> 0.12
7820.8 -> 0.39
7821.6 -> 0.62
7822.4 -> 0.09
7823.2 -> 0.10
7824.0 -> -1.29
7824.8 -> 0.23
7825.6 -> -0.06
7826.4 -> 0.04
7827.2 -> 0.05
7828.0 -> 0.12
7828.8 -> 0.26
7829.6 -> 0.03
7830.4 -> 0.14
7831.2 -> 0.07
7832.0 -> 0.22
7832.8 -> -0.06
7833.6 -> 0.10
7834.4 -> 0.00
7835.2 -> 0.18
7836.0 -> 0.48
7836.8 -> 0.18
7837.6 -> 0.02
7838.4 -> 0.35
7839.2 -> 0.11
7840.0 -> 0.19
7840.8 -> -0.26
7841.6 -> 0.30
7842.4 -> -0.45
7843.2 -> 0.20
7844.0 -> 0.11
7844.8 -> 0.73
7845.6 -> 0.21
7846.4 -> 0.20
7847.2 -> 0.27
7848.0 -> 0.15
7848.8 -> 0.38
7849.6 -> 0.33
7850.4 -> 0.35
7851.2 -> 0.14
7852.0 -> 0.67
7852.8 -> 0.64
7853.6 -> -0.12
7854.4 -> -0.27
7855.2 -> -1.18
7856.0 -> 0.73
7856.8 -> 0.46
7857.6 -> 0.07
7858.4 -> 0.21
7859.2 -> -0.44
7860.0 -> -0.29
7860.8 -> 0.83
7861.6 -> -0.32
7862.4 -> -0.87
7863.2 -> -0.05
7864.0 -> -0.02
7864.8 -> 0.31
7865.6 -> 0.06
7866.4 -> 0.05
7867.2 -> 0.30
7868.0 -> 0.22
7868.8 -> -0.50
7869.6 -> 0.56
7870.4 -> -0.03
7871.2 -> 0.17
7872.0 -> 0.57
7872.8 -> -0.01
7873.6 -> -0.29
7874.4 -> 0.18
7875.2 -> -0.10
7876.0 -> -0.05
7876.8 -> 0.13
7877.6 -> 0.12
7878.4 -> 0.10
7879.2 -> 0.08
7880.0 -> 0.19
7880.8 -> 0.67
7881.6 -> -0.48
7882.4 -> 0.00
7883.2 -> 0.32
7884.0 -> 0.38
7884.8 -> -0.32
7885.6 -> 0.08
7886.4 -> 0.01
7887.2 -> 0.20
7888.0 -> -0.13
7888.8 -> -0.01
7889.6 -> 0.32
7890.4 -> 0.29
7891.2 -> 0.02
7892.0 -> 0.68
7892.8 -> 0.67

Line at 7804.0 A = Hgamma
